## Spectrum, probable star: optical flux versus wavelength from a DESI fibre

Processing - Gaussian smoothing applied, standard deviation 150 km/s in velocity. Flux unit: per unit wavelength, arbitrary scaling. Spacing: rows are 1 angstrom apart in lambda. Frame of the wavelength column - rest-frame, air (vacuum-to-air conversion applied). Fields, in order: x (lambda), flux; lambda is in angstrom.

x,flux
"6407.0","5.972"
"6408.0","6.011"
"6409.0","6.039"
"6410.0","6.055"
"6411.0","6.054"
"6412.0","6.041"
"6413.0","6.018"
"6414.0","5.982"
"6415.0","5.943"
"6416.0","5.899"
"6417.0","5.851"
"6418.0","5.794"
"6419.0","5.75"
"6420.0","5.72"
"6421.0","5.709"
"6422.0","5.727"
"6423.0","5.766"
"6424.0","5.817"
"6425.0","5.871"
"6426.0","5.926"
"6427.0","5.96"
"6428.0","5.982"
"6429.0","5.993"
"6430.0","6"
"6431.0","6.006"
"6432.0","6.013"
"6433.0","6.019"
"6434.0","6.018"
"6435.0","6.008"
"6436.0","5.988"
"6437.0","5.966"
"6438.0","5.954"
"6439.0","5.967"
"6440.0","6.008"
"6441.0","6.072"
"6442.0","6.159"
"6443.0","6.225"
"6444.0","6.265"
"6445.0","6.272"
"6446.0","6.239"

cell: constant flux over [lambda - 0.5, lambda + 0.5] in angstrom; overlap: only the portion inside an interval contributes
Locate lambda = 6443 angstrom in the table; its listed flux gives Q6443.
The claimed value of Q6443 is 6.225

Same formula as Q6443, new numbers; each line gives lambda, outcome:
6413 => 6.018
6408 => 6.011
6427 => 5.96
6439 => 5.967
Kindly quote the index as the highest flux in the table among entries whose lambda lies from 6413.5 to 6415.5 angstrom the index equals 5.982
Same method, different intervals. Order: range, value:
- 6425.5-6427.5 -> 5.96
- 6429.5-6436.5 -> 6.019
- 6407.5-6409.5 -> 6.039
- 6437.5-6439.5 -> 5.967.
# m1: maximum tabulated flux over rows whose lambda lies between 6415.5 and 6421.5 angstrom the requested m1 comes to 5.899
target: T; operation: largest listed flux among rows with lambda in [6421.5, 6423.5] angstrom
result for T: 5.766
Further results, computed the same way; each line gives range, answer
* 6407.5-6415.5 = 6.055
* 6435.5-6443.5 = 6.225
